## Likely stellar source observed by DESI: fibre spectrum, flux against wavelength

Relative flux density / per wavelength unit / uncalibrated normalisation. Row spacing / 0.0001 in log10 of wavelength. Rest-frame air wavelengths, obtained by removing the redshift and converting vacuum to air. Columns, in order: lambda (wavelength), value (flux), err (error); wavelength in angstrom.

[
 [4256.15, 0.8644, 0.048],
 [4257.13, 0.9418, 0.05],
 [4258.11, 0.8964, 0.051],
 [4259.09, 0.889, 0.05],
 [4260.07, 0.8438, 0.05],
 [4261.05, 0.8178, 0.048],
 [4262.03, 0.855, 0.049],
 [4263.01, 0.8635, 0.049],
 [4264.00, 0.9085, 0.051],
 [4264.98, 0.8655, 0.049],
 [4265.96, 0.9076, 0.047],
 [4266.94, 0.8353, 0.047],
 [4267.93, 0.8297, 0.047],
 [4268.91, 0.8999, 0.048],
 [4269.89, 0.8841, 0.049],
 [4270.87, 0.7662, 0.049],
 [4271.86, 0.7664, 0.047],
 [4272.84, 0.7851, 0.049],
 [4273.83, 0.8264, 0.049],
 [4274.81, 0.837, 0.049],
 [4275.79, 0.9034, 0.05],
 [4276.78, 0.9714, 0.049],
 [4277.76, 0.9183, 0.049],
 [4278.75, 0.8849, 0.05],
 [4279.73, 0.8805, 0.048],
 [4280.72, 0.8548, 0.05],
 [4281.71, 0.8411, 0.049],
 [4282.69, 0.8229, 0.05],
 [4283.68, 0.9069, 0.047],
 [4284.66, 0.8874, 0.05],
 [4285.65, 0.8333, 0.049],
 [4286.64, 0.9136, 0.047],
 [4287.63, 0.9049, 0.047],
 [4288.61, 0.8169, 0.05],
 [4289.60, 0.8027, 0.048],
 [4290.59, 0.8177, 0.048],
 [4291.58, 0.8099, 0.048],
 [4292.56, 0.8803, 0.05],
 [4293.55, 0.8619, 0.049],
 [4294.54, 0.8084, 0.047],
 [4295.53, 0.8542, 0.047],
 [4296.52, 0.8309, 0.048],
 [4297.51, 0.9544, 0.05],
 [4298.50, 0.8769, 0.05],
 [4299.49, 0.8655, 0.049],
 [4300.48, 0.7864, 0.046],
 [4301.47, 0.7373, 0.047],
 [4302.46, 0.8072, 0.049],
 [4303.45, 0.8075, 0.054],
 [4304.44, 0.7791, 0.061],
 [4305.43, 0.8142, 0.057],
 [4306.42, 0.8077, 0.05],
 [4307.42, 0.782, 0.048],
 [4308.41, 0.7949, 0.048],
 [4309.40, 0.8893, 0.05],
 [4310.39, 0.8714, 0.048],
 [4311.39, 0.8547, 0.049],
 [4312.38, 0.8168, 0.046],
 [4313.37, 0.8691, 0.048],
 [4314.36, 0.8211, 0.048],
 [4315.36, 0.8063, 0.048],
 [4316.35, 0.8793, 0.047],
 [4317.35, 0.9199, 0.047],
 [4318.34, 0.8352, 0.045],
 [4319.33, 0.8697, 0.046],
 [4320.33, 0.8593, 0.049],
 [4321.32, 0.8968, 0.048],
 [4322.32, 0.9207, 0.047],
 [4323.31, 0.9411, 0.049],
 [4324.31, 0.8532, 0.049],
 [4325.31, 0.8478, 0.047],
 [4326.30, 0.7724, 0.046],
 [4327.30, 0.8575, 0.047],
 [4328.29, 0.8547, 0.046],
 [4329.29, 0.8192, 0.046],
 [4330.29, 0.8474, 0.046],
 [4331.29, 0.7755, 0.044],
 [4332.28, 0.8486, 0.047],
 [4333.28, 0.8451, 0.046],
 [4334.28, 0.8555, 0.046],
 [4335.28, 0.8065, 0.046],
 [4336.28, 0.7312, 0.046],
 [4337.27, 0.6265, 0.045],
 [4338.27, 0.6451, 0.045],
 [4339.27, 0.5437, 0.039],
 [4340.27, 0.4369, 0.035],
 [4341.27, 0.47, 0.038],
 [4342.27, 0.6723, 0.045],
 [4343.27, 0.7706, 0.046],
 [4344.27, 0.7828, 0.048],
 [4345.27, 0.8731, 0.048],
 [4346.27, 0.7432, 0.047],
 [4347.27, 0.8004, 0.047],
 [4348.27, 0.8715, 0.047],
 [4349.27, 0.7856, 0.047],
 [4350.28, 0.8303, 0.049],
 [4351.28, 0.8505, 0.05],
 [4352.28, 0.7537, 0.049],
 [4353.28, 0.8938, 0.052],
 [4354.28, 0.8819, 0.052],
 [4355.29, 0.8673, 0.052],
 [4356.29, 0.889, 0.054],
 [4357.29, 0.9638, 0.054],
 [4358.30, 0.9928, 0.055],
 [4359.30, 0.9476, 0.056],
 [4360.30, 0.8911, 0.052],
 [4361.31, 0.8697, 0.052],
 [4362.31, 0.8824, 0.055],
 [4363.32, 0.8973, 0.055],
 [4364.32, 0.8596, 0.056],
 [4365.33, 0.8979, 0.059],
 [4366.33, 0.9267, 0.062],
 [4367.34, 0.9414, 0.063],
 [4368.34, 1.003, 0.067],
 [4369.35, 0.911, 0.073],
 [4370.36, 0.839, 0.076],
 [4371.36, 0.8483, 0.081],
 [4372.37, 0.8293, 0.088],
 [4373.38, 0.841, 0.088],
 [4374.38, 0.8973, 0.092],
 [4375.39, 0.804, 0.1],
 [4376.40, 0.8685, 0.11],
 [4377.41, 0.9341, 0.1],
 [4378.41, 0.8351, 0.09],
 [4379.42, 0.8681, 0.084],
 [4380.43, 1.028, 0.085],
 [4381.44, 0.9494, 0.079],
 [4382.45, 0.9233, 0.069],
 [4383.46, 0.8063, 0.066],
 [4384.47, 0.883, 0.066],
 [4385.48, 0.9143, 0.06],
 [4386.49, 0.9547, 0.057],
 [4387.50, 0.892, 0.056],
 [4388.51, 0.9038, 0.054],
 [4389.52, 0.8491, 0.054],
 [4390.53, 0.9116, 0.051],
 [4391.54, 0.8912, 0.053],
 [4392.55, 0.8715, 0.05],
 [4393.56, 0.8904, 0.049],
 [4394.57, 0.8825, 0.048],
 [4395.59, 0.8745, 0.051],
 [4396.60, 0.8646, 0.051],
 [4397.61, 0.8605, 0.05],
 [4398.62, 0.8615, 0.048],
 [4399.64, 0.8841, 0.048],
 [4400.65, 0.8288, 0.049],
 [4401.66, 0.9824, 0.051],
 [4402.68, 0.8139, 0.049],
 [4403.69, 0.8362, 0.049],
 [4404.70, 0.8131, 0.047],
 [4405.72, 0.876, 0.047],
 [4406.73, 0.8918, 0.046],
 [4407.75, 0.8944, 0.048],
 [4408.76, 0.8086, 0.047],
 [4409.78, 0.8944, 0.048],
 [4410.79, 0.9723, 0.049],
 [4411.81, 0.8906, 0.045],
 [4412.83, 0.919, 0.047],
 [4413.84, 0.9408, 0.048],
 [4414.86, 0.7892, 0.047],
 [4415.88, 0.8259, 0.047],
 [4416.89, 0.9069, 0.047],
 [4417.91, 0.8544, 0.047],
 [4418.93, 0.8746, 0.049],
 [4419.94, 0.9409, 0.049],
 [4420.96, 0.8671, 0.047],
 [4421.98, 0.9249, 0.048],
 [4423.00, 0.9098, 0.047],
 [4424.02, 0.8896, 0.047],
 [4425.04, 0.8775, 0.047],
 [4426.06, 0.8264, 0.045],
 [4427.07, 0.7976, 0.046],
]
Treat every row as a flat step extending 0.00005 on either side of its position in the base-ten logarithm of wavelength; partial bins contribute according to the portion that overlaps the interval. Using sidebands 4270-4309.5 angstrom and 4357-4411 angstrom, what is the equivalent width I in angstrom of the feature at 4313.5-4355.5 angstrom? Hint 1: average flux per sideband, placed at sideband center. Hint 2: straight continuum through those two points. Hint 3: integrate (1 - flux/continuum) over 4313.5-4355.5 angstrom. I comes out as 3.2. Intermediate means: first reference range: 0.842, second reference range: 0.889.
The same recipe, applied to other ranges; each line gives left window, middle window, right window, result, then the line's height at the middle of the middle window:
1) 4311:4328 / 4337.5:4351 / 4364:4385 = 2.5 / 0.874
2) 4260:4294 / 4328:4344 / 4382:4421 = 2.7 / 0.868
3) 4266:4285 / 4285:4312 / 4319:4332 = 0.7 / 0.857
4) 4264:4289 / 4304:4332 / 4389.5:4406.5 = 0.7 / 0.866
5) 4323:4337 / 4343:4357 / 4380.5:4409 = 0.2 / 0.844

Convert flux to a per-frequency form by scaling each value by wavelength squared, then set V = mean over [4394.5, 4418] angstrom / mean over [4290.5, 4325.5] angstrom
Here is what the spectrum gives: 1.1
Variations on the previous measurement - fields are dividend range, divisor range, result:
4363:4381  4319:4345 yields 1.17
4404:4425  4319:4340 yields 1.14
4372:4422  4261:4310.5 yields 1.10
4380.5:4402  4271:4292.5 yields 1.10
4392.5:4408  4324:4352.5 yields 1.17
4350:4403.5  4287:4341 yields 1.12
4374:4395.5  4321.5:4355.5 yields 1.16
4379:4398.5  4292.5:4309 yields 1.13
